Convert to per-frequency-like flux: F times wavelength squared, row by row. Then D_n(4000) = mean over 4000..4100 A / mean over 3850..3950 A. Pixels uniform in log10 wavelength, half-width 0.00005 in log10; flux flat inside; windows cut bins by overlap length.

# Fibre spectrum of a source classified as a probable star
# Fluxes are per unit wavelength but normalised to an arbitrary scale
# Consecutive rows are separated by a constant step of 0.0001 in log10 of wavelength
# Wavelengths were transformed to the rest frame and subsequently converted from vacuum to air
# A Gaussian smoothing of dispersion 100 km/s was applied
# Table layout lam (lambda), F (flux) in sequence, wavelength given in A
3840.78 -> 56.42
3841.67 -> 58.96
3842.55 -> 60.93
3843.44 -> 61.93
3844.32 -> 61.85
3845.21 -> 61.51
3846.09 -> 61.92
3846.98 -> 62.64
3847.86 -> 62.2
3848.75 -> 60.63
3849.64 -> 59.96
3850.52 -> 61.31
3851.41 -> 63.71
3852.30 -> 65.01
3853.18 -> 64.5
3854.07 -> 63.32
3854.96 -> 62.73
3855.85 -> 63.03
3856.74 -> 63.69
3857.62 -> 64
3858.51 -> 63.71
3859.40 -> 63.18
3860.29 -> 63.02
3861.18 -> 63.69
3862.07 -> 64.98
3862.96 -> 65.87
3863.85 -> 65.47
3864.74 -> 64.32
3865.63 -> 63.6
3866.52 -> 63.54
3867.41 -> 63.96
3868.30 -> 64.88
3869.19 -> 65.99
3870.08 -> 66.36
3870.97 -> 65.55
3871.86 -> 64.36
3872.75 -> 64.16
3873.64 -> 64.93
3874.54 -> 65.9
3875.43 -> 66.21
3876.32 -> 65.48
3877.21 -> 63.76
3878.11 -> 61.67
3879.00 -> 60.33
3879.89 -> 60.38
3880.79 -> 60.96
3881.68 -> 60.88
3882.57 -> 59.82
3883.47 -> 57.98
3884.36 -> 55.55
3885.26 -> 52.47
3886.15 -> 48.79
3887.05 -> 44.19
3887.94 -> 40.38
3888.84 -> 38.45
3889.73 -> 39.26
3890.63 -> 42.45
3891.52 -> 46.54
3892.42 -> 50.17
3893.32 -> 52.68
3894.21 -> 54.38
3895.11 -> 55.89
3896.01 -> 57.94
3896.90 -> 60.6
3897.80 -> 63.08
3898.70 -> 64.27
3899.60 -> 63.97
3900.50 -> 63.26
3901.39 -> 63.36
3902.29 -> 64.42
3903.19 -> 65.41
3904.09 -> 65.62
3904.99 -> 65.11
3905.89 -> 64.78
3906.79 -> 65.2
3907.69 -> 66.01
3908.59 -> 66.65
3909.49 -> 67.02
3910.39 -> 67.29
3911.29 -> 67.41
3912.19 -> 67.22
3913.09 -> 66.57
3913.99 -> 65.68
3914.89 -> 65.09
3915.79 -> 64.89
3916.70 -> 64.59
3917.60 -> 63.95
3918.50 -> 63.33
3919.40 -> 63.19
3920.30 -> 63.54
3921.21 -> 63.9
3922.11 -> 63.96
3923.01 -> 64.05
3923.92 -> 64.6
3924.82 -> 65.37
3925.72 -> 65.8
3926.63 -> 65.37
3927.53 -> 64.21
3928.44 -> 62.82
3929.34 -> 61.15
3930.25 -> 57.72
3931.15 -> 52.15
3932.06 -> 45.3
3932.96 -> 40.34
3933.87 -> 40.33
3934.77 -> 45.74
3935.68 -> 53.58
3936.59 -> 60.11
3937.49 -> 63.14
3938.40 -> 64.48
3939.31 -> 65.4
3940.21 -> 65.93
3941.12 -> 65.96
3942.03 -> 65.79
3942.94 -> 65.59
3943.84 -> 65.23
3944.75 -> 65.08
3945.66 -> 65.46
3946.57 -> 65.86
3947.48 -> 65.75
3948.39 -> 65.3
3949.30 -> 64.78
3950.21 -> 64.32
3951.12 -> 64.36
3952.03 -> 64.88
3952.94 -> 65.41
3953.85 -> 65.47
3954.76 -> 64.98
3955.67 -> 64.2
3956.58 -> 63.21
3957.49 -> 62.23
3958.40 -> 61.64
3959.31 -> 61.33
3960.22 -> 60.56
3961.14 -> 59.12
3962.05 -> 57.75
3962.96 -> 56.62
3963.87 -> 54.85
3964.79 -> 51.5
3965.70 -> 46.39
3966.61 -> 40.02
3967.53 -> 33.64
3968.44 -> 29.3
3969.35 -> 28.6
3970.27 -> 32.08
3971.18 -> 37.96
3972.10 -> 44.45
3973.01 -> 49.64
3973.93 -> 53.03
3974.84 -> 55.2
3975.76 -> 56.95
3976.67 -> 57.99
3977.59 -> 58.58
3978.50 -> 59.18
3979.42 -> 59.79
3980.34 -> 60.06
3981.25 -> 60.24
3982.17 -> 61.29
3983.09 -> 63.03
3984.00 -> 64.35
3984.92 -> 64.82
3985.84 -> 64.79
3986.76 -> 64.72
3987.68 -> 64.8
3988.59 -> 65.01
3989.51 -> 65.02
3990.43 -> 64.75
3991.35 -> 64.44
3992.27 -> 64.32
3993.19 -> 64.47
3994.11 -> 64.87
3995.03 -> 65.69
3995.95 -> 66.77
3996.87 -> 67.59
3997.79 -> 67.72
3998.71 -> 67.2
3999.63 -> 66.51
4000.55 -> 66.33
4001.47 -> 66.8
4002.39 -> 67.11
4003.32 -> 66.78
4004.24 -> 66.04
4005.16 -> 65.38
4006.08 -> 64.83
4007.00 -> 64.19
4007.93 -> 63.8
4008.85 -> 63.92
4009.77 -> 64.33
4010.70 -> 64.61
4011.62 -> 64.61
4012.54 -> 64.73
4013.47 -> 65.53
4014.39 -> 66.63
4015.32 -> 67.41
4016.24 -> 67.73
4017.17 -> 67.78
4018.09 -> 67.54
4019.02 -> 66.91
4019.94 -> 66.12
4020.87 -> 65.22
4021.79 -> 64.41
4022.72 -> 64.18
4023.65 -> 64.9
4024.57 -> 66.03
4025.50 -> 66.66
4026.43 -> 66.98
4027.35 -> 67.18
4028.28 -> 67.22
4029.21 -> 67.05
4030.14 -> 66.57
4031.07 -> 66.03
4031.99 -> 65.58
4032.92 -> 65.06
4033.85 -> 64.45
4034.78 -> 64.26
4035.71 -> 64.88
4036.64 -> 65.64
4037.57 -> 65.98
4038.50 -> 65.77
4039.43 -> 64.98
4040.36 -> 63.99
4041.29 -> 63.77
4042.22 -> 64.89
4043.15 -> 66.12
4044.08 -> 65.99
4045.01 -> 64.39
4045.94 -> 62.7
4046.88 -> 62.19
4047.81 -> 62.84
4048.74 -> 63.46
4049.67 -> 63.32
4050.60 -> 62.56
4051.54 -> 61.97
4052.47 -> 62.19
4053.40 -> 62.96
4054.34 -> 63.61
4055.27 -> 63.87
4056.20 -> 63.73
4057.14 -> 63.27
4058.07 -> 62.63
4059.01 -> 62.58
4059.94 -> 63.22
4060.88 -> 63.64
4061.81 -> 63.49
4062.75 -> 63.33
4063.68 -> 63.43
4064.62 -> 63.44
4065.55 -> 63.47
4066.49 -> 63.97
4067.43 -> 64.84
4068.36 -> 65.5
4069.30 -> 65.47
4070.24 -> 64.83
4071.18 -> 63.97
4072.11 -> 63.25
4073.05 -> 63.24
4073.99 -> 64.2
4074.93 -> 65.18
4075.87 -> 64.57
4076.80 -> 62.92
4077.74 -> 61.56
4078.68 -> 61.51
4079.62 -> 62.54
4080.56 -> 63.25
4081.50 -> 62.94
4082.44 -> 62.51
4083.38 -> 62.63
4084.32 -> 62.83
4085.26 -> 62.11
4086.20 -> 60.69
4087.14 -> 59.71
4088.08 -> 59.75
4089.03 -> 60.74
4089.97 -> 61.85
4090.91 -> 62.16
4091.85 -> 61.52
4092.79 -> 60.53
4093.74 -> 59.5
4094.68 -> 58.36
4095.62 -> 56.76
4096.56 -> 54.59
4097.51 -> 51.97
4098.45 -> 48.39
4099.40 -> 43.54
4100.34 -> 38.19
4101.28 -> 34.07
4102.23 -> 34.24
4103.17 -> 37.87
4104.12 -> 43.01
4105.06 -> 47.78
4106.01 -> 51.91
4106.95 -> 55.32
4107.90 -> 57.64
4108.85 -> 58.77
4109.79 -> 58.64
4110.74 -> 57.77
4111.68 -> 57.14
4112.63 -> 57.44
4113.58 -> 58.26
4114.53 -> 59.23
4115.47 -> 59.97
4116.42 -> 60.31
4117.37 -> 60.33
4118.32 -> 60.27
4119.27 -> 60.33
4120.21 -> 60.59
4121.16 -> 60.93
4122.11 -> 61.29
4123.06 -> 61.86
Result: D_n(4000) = 1.12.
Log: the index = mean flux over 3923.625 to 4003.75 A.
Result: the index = 59.5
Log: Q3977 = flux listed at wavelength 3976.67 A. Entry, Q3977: 57.99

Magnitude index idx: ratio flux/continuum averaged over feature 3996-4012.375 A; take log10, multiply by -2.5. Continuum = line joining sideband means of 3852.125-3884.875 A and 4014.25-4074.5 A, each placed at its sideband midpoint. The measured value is -0.023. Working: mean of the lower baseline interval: 63.4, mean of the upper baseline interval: 64.7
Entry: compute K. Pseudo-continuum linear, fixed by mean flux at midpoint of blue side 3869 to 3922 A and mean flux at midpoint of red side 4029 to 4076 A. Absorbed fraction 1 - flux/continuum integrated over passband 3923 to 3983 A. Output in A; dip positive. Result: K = 4.3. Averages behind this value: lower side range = 60.5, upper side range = 64.1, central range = 57.4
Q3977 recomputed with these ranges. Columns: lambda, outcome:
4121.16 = 60.93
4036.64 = 65.64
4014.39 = 66.63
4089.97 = 61.85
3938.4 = 64.48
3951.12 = 64.36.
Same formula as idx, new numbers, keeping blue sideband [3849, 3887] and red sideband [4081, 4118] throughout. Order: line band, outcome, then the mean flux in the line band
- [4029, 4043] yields -0.140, 65.2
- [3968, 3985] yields 0.135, 52.2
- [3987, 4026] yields -0.131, 65.7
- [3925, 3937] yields 0.101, 55.2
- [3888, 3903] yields 0.126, 54.8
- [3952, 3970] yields 0.107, 54.1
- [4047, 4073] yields -0.124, 63.5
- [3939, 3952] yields -0.090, 65.3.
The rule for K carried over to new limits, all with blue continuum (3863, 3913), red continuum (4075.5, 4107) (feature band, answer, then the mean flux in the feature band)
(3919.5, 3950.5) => -1.0 A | 61.1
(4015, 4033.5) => -3.0 A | 66.3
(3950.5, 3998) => 0.3 A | 57.9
